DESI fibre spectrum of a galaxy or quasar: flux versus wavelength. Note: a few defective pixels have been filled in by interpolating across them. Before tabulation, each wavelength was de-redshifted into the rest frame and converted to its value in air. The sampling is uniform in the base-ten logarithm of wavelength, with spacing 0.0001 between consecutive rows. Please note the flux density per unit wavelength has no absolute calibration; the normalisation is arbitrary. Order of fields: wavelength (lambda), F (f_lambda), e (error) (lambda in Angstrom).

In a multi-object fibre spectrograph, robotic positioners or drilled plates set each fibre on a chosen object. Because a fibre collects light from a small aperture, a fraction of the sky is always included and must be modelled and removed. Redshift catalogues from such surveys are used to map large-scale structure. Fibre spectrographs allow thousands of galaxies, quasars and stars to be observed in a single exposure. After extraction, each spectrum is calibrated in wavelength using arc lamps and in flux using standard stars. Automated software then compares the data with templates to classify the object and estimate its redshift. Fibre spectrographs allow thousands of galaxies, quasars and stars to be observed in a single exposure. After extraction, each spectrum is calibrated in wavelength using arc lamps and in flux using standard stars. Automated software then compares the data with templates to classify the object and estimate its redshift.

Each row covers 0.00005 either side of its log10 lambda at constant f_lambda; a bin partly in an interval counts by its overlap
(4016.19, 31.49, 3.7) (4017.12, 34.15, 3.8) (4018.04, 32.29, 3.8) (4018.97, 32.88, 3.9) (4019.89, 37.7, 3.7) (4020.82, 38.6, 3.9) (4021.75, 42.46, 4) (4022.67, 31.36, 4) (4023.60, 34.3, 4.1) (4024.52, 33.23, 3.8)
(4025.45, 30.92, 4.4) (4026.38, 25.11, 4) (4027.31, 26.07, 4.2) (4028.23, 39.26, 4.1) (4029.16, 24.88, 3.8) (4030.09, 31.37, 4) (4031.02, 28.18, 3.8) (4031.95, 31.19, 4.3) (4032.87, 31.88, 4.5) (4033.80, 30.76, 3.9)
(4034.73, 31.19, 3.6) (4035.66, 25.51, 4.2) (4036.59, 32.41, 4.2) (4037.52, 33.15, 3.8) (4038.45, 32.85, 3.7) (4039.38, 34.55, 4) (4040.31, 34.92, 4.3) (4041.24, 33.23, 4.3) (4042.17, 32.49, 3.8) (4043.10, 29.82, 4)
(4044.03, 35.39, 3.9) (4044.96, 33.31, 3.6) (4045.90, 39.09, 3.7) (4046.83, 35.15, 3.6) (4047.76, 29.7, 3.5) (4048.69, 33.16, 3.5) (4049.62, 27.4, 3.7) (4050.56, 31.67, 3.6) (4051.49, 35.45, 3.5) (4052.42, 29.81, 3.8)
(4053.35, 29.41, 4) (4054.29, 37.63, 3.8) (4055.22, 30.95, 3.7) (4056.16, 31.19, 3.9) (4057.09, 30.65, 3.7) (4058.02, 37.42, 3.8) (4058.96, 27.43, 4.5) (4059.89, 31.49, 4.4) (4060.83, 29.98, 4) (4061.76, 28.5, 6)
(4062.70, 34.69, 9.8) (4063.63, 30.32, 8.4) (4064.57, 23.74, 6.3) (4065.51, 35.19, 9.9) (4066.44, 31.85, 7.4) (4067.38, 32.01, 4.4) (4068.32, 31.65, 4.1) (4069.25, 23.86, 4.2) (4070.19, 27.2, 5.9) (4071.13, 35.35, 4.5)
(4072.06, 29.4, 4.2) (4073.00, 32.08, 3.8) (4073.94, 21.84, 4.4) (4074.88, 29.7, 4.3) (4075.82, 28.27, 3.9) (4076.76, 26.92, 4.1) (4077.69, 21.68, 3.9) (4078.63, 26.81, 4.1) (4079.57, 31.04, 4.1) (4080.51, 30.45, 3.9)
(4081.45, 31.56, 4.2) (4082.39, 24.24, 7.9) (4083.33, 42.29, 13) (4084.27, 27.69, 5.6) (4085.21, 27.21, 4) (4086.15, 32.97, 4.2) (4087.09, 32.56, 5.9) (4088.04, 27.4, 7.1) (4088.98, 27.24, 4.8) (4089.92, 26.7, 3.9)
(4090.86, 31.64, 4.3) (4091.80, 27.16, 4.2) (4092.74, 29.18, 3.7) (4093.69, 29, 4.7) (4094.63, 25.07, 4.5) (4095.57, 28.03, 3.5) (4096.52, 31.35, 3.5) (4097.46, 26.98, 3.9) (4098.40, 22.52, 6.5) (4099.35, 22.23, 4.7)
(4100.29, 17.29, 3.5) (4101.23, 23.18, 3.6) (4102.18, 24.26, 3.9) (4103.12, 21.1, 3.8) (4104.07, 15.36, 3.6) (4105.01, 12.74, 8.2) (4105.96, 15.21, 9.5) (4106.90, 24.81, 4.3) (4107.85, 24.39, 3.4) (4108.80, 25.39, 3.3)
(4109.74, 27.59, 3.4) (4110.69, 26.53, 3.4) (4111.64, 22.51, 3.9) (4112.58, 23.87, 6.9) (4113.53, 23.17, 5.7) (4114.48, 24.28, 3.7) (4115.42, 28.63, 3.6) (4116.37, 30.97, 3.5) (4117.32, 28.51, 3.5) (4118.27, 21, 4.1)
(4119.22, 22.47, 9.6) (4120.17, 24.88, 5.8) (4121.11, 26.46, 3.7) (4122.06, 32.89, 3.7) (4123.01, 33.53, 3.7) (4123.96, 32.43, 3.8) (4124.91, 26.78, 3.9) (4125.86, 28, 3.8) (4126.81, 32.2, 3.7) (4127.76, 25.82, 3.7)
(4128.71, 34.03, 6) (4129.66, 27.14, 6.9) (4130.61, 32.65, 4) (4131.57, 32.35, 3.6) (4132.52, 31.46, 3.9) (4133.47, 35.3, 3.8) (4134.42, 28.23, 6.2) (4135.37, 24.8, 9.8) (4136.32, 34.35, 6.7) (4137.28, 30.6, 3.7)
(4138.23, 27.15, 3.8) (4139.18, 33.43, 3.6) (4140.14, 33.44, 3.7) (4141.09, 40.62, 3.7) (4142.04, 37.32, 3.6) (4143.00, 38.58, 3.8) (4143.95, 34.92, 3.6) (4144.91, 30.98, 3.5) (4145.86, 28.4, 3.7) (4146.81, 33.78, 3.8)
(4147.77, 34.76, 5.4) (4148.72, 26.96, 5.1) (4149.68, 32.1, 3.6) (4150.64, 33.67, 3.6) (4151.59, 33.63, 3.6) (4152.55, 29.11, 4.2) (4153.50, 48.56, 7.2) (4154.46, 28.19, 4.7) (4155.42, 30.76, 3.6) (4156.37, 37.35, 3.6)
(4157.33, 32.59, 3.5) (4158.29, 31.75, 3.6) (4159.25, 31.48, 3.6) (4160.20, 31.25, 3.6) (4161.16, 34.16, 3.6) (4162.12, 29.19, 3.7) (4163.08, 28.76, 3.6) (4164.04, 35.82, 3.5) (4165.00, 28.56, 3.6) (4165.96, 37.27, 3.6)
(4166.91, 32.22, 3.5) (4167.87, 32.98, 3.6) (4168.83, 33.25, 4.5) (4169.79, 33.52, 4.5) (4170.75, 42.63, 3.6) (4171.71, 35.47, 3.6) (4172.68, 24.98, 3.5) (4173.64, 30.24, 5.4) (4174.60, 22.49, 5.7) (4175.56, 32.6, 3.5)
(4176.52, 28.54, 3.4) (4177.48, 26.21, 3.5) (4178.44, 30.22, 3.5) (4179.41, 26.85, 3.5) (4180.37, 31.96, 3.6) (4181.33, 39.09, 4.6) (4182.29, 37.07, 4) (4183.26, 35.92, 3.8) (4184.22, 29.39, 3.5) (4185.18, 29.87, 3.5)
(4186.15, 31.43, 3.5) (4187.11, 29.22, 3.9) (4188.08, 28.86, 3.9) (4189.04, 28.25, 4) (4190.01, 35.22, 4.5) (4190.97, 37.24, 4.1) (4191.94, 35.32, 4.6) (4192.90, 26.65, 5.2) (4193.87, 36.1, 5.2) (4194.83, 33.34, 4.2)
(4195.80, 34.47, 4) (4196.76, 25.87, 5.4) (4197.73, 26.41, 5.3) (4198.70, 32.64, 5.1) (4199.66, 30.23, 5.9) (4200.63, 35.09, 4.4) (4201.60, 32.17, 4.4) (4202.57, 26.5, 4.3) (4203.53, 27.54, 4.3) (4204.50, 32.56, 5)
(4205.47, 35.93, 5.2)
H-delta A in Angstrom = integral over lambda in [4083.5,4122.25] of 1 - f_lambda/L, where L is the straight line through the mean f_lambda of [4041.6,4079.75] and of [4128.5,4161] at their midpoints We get 7.59 Angstrom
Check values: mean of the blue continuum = 30.7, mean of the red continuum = 32.7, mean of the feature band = 25.5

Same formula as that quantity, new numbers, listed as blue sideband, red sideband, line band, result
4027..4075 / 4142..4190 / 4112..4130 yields 2.4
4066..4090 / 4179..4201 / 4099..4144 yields 4.2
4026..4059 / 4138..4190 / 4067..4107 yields 6.5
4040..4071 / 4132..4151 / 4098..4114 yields 5.1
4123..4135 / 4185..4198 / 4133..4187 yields -2.4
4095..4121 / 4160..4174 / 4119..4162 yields -4.8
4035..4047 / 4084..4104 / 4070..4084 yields -0.3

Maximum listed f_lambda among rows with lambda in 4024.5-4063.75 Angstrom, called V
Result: 39.26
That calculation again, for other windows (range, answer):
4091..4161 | 48.56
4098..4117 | 30.97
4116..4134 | 35.3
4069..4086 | 42.29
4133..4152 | 40.62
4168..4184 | 42.63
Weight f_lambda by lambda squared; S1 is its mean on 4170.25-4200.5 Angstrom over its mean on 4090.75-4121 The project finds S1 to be 1.3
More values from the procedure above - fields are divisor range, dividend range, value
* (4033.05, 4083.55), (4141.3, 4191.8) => 1.10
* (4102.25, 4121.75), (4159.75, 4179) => 1.37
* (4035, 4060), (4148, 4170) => 1.07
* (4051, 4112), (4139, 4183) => 1.22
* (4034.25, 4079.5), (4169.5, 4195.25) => 1.09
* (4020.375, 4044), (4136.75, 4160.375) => 1.10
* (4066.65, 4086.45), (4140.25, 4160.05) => 1.20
